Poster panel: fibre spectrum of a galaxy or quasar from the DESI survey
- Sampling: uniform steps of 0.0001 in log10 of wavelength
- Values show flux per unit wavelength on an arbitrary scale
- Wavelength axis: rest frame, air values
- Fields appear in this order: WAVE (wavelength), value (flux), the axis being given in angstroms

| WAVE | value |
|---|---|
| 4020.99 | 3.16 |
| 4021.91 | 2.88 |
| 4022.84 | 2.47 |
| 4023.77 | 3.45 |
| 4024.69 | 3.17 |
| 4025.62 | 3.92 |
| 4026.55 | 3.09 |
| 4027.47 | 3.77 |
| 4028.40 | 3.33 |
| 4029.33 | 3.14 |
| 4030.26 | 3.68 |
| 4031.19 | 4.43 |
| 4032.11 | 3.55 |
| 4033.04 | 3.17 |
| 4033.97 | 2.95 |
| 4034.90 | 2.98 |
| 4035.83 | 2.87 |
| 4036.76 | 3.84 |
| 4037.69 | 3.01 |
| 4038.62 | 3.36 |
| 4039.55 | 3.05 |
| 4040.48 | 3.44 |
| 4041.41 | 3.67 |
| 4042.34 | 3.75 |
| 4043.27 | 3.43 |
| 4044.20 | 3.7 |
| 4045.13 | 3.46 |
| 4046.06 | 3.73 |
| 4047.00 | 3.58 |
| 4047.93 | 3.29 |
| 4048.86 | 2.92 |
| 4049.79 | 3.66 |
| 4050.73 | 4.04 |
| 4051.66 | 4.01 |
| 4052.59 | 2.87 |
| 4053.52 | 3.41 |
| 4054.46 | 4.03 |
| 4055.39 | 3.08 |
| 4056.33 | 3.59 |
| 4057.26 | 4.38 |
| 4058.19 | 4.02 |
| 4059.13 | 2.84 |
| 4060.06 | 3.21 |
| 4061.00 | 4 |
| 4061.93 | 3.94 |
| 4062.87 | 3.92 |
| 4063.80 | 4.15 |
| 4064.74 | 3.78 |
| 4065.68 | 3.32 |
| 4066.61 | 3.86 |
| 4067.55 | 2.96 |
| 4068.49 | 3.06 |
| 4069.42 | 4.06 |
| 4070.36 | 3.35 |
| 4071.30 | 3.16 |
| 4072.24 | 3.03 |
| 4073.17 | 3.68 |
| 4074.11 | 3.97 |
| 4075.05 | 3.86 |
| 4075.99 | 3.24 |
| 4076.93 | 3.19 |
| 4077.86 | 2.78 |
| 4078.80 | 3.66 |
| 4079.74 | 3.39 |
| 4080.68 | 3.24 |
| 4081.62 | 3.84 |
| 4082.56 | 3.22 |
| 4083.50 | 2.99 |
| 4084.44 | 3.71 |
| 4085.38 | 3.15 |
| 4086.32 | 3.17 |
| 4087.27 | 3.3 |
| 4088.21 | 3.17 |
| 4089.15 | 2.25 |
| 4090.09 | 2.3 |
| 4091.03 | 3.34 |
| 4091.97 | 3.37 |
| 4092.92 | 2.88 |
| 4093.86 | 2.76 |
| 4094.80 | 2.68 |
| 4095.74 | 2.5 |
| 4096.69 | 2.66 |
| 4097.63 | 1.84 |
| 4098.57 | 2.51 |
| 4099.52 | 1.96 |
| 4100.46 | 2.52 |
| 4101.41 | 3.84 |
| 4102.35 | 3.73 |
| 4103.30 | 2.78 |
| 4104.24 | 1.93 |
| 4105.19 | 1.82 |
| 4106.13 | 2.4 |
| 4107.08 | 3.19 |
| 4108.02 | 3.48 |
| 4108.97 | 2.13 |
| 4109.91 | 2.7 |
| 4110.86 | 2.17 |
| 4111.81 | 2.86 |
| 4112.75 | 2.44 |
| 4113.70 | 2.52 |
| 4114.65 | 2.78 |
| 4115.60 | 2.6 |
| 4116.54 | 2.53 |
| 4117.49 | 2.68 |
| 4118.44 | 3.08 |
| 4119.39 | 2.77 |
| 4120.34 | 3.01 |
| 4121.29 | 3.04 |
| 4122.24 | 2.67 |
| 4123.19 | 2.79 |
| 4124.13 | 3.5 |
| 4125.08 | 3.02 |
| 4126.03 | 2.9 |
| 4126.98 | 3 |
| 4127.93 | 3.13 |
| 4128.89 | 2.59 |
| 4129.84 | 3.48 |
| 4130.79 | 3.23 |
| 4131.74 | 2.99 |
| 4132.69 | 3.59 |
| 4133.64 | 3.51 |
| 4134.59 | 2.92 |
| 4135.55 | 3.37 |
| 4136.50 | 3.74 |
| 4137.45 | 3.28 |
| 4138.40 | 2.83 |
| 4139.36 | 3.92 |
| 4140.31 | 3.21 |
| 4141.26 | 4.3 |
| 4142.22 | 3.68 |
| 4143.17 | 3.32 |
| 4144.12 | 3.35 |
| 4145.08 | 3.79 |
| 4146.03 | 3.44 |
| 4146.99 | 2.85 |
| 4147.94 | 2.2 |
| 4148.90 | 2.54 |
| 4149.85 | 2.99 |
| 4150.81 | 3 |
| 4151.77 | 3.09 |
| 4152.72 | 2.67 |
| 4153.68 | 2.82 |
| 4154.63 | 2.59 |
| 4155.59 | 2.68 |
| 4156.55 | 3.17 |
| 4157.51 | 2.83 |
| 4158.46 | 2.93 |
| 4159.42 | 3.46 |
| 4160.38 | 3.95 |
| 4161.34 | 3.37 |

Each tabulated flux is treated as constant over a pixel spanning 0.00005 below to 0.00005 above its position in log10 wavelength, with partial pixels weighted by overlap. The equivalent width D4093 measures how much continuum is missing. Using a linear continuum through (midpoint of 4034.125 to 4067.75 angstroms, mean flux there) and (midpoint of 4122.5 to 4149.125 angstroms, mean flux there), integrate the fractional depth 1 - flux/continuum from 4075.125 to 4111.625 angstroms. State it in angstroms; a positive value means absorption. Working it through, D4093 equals 5.2 angstroms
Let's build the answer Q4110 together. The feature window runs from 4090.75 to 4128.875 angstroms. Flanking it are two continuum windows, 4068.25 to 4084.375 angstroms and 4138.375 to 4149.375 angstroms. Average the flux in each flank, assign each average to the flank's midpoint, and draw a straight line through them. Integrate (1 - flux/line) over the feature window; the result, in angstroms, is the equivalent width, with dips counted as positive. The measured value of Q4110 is 6.80 angstroms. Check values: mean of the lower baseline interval 3.41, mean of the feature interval 2.76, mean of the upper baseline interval 3.3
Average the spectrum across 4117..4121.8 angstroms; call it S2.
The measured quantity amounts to 2.91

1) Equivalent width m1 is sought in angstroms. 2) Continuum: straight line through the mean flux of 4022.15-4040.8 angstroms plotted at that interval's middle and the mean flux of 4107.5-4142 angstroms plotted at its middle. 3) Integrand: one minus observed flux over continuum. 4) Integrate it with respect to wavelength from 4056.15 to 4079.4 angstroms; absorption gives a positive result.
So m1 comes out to -2.5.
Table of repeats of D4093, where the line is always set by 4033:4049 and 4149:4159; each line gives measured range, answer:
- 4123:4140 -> -1.45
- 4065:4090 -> -0.92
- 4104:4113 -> 1.57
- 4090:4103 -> 1.35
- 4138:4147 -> -1.81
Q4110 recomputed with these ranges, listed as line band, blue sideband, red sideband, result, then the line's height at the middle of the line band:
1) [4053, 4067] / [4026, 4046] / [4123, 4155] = -1.4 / 3.36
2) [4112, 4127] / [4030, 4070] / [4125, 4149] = 2.2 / 3.31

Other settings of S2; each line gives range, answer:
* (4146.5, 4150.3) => 2.64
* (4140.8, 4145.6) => 3.68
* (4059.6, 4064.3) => 3.84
